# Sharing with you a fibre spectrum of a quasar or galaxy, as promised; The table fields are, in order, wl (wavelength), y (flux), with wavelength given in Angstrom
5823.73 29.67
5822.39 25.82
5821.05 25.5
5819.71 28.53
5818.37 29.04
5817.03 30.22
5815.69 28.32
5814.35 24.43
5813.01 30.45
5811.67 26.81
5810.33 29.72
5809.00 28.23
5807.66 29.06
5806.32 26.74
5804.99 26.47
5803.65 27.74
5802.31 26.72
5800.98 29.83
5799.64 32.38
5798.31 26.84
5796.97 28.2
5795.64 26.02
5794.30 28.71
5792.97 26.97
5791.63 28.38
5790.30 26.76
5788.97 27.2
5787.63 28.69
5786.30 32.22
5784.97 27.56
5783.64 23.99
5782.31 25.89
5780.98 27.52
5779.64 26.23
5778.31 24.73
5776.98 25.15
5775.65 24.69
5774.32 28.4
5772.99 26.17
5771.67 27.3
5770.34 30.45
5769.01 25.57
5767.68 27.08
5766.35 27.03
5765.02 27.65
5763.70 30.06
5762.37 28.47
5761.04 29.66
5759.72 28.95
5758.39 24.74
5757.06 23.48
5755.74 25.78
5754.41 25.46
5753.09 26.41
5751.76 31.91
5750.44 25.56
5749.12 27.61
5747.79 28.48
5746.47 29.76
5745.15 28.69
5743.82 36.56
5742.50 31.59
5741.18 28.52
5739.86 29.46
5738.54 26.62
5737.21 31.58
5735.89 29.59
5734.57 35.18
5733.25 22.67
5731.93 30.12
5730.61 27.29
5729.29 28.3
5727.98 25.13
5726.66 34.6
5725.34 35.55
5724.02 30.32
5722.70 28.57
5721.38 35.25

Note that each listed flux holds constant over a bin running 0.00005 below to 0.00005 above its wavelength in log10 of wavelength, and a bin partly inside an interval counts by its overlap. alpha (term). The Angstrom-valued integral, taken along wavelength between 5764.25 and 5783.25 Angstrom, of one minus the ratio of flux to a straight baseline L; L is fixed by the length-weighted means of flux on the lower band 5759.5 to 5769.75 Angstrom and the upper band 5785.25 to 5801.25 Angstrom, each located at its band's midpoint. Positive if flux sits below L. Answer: 1.0 Angstrom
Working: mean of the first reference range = 28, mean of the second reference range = 28.5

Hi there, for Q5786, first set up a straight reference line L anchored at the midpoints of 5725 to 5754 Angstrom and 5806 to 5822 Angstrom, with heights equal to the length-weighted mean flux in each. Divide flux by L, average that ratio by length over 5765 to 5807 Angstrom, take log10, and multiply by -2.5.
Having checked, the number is 0.05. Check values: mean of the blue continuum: 29.5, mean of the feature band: 27.3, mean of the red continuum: 28.1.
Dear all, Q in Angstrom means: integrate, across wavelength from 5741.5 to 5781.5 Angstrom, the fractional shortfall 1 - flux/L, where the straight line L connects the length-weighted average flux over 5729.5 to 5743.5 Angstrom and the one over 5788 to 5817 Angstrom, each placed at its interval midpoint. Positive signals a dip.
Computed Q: 1.60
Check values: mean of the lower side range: 29.4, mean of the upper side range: 28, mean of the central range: 27.7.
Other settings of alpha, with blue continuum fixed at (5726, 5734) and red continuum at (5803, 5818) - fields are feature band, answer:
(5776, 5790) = 0.60 Angstrom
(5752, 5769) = 0.58 Angstrom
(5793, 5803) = -0.09 Angstrom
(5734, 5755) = -1.08 Angstrom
